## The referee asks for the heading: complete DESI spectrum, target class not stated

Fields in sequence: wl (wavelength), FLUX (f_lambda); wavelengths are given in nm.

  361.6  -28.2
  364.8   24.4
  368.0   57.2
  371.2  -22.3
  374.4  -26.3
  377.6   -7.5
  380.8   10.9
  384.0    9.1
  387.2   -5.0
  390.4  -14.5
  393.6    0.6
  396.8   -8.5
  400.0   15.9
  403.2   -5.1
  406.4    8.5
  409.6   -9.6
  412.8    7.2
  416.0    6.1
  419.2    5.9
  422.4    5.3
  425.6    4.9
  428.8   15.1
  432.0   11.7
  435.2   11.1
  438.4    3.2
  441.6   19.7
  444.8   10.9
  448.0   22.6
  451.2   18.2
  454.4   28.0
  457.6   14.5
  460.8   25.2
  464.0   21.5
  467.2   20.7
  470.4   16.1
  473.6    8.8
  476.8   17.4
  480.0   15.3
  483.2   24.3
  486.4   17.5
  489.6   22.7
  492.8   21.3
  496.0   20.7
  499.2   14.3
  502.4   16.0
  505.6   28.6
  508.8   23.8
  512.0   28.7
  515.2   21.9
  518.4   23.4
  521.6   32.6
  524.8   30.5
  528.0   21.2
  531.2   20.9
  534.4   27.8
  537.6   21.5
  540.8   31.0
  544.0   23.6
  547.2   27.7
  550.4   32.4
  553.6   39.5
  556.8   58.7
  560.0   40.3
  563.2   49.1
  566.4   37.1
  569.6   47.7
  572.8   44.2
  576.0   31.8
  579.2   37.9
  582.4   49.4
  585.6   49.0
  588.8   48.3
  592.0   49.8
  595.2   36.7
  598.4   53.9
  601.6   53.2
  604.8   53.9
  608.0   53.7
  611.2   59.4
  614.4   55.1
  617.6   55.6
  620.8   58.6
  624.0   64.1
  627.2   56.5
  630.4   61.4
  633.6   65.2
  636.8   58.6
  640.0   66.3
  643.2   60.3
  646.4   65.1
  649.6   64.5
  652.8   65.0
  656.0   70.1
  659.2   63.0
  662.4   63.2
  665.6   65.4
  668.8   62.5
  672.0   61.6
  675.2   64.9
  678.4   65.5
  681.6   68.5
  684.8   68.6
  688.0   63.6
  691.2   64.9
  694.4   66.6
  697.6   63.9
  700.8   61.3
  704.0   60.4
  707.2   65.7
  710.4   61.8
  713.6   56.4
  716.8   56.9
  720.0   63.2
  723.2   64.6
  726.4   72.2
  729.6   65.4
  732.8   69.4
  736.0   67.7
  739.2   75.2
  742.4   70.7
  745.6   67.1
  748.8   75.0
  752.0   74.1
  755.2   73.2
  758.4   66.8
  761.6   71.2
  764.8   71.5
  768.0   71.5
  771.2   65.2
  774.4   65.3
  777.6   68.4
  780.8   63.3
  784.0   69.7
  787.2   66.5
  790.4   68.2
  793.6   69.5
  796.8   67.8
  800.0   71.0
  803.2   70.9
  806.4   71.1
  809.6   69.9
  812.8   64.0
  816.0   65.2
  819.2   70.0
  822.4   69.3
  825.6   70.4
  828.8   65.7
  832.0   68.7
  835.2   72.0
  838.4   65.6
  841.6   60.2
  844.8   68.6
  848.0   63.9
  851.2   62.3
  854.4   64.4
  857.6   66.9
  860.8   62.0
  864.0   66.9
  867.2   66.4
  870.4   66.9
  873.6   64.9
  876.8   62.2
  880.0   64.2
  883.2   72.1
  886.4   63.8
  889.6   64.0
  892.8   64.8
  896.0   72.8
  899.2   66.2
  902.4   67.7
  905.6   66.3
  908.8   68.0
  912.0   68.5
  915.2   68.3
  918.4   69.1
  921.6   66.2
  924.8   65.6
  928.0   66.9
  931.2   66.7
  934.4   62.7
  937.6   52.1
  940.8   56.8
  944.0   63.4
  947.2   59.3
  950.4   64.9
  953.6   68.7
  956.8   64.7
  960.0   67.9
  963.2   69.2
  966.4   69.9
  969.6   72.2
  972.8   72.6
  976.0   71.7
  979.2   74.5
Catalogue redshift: 0.382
